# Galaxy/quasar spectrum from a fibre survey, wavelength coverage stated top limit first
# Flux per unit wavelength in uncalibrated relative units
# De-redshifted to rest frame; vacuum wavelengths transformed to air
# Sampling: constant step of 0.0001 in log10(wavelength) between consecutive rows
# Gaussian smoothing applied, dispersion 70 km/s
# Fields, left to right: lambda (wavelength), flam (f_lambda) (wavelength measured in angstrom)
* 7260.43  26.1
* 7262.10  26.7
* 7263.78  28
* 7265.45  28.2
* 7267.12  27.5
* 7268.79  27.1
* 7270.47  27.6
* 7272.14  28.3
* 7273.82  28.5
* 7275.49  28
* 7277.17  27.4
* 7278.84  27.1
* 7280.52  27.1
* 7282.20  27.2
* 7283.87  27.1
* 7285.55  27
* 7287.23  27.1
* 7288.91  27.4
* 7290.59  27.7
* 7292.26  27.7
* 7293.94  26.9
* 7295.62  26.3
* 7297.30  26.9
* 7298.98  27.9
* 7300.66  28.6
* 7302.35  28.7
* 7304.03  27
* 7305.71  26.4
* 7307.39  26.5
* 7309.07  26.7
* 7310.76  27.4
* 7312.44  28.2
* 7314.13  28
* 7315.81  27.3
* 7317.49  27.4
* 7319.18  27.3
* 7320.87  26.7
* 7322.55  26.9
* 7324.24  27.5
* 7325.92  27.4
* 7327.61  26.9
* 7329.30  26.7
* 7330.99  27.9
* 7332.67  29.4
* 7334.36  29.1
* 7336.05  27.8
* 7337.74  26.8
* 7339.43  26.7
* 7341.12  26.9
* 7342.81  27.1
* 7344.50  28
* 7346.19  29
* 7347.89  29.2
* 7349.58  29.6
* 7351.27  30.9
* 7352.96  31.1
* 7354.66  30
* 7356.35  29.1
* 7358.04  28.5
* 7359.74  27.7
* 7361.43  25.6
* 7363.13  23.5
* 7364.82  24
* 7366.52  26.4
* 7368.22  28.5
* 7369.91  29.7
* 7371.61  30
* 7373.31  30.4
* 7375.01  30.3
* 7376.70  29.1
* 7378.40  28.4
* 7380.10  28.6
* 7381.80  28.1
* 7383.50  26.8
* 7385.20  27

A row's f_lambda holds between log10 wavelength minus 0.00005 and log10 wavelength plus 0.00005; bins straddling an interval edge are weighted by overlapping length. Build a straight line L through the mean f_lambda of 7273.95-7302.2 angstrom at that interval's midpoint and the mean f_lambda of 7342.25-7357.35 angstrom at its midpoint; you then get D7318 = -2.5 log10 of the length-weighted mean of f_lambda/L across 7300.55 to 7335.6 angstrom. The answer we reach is 0.033 mag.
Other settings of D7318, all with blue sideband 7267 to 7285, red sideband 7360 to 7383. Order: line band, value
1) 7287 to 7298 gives 0.017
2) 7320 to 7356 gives -0.017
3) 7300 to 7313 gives 0.010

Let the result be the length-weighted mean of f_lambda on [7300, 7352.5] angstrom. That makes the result 27.8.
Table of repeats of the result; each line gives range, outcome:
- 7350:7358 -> 30.1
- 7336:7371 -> 27.9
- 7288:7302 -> 27.5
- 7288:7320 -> 27.4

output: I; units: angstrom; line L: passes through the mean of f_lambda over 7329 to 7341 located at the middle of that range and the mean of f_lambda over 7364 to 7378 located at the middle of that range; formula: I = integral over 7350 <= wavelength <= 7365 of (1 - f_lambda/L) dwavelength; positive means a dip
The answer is 0.11 angstrom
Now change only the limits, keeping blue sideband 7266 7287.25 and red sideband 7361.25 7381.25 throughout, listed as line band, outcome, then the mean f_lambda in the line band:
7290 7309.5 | 0.2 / 27.3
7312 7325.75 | 0.2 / 27.4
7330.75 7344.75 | 0.0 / 27.7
